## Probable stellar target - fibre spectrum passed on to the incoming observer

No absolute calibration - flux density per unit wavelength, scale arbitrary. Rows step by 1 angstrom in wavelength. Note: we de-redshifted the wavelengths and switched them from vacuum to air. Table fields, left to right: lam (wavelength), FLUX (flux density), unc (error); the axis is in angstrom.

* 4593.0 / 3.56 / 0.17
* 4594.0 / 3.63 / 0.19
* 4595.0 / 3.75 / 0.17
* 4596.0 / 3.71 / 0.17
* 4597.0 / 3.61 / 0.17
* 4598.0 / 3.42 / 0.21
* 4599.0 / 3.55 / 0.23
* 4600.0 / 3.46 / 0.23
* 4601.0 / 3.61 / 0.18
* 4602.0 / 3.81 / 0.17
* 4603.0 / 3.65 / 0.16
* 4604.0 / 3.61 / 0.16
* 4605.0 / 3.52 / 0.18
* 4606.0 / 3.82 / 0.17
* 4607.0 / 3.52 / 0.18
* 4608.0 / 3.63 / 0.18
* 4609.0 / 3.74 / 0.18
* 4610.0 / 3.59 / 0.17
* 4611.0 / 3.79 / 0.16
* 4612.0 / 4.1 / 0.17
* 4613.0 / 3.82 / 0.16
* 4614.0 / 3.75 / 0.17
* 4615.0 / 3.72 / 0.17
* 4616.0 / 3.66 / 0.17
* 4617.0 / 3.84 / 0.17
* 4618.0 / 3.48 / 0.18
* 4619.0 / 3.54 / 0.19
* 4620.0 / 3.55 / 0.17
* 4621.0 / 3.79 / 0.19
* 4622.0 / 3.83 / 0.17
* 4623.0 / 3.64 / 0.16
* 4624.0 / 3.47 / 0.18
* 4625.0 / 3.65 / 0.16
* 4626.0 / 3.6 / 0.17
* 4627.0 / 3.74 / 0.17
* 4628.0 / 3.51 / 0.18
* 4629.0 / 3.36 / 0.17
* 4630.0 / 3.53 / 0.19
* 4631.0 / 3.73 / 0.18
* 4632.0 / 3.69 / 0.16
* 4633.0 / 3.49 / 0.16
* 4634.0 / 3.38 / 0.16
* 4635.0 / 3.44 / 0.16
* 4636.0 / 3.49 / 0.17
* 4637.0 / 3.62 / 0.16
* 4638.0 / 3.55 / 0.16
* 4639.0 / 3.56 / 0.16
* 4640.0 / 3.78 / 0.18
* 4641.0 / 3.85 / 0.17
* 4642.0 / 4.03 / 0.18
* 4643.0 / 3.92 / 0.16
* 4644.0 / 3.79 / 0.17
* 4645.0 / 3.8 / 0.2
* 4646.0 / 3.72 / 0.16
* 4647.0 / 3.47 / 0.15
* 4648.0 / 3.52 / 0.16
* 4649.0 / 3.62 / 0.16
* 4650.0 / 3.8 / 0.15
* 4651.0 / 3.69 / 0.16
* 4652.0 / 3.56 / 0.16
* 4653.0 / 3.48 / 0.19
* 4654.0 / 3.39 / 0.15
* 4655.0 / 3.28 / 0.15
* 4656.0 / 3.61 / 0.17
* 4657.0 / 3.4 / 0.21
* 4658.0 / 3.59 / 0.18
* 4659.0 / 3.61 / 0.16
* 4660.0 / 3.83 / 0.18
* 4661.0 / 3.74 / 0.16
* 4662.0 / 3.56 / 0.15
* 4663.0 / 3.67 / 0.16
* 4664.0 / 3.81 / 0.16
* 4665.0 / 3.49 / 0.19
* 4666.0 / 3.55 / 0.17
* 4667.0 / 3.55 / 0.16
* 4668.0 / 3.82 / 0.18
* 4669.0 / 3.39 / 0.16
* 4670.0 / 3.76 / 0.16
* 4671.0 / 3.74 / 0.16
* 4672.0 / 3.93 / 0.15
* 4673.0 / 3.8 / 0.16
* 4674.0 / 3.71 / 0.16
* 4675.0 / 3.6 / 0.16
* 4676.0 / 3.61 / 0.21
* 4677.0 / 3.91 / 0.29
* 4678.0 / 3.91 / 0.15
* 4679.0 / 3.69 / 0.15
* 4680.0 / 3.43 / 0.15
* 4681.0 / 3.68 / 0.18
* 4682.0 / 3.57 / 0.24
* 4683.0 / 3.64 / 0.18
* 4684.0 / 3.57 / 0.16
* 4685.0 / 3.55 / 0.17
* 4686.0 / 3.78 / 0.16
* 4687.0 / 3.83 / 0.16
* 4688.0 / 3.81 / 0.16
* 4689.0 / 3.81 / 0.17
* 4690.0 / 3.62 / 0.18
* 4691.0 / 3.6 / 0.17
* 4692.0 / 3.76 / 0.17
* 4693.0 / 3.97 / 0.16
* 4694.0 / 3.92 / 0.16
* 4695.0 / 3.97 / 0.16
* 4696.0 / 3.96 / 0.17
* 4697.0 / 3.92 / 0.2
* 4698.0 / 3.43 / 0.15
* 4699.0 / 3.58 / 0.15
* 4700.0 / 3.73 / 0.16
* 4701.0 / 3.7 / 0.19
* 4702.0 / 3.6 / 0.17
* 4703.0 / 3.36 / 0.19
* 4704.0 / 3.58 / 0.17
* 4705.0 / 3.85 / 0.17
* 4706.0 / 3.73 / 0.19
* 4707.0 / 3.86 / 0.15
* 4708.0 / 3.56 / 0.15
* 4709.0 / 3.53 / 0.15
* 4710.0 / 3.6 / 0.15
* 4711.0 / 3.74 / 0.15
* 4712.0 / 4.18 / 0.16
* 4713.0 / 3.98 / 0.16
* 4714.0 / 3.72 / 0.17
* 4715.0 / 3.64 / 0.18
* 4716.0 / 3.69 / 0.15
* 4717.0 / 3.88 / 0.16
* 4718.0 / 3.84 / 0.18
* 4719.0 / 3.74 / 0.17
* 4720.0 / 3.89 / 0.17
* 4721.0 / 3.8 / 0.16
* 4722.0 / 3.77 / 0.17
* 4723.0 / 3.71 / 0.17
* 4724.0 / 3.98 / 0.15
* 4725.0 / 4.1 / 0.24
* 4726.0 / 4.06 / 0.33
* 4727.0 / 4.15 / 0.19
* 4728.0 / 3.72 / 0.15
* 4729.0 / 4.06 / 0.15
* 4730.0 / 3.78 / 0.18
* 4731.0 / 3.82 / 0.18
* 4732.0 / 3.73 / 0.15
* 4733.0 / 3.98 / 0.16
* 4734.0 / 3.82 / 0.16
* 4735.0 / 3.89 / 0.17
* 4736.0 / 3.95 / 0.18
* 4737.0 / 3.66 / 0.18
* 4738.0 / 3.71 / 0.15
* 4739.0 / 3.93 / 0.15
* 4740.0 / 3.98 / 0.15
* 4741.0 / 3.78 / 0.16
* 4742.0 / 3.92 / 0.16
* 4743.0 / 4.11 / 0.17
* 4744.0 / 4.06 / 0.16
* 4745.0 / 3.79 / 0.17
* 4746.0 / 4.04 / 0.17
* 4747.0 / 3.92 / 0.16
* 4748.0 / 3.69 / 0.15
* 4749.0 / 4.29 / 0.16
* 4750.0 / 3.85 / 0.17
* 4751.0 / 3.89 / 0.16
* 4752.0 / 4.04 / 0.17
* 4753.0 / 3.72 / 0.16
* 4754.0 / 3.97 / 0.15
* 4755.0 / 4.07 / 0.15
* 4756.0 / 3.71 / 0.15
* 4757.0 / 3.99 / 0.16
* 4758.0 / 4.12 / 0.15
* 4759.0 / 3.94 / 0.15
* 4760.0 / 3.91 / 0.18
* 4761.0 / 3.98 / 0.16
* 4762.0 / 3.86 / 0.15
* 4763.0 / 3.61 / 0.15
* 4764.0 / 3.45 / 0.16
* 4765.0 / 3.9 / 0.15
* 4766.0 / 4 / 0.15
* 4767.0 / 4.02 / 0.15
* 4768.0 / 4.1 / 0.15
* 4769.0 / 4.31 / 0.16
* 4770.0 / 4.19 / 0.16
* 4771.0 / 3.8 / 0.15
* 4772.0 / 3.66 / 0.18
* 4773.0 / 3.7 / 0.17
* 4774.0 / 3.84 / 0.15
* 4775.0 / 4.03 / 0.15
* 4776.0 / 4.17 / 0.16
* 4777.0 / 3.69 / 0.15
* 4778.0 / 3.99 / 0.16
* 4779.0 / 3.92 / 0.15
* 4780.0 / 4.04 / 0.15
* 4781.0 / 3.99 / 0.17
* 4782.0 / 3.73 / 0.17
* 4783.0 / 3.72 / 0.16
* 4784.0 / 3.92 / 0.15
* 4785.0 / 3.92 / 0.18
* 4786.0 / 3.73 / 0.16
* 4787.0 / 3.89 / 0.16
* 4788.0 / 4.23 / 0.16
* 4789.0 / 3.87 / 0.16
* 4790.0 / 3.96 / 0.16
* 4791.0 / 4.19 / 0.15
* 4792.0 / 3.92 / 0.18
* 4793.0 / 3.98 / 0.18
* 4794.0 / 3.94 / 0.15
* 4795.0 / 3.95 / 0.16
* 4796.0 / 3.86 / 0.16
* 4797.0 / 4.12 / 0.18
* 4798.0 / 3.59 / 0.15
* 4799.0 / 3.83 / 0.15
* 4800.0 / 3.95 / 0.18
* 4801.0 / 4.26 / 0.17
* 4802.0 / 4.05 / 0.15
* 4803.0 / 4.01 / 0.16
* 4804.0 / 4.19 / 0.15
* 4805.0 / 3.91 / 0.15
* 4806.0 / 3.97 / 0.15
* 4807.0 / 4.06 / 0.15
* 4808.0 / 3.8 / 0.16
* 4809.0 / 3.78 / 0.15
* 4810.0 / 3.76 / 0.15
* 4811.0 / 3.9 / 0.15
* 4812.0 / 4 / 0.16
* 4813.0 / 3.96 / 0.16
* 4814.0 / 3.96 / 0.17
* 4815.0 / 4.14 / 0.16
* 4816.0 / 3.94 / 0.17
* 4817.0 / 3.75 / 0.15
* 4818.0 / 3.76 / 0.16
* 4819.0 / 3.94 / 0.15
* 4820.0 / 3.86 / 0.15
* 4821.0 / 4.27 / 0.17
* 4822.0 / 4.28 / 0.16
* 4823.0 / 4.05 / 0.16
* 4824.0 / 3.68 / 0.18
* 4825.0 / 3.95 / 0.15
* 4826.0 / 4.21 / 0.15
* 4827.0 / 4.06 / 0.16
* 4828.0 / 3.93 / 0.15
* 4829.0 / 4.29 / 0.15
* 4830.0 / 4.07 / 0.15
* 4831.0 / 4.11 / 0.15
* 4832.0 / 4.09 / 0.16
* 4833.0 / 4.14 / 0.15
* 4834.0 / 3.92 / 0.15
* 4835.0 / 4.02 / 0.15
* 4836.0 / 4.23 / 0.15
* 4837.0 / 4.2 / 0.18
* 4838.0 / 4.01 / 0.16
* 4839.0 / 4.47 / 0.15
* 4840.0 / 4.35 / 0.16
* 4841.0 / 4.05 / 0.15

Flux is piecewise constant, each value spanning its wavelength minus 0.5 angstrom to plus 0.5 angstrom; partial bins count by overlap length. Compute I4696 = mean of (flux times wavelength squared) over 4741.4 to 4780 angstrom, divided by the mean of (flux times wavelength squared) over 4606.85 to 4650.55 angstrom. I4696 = 1.13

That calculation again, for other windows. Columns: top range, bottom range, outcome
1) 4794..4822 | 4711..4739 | 1.06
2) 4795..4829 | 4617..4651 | 1.18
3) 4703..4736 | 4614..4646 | 1.09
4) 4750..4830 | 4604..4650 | 1.16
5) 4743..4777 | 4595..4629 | 1.14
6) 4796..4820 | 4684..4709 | 1.11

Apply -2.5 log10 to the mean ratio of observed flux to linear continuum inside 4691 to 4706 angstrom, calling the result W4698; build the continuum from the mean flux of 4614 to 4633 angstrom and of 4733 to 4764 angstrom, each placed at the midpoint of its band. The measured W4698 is 0.02 mag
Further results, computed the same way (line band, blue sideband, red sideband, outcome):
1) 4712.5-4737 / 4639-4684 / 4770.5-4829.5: -0.02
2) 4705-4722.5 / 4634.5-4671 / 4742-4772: 0.01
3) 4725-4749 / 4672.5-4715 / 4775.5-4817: -0.03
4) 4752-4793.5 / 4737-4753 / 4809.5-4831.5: 0.01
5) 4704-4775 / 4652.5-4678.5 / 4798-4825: -0.02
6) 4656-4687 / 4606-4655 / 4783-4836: 0.02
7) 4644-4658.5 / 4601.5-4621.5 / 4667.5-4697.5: 0.04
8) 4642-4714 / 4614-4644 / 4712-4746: 0.02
